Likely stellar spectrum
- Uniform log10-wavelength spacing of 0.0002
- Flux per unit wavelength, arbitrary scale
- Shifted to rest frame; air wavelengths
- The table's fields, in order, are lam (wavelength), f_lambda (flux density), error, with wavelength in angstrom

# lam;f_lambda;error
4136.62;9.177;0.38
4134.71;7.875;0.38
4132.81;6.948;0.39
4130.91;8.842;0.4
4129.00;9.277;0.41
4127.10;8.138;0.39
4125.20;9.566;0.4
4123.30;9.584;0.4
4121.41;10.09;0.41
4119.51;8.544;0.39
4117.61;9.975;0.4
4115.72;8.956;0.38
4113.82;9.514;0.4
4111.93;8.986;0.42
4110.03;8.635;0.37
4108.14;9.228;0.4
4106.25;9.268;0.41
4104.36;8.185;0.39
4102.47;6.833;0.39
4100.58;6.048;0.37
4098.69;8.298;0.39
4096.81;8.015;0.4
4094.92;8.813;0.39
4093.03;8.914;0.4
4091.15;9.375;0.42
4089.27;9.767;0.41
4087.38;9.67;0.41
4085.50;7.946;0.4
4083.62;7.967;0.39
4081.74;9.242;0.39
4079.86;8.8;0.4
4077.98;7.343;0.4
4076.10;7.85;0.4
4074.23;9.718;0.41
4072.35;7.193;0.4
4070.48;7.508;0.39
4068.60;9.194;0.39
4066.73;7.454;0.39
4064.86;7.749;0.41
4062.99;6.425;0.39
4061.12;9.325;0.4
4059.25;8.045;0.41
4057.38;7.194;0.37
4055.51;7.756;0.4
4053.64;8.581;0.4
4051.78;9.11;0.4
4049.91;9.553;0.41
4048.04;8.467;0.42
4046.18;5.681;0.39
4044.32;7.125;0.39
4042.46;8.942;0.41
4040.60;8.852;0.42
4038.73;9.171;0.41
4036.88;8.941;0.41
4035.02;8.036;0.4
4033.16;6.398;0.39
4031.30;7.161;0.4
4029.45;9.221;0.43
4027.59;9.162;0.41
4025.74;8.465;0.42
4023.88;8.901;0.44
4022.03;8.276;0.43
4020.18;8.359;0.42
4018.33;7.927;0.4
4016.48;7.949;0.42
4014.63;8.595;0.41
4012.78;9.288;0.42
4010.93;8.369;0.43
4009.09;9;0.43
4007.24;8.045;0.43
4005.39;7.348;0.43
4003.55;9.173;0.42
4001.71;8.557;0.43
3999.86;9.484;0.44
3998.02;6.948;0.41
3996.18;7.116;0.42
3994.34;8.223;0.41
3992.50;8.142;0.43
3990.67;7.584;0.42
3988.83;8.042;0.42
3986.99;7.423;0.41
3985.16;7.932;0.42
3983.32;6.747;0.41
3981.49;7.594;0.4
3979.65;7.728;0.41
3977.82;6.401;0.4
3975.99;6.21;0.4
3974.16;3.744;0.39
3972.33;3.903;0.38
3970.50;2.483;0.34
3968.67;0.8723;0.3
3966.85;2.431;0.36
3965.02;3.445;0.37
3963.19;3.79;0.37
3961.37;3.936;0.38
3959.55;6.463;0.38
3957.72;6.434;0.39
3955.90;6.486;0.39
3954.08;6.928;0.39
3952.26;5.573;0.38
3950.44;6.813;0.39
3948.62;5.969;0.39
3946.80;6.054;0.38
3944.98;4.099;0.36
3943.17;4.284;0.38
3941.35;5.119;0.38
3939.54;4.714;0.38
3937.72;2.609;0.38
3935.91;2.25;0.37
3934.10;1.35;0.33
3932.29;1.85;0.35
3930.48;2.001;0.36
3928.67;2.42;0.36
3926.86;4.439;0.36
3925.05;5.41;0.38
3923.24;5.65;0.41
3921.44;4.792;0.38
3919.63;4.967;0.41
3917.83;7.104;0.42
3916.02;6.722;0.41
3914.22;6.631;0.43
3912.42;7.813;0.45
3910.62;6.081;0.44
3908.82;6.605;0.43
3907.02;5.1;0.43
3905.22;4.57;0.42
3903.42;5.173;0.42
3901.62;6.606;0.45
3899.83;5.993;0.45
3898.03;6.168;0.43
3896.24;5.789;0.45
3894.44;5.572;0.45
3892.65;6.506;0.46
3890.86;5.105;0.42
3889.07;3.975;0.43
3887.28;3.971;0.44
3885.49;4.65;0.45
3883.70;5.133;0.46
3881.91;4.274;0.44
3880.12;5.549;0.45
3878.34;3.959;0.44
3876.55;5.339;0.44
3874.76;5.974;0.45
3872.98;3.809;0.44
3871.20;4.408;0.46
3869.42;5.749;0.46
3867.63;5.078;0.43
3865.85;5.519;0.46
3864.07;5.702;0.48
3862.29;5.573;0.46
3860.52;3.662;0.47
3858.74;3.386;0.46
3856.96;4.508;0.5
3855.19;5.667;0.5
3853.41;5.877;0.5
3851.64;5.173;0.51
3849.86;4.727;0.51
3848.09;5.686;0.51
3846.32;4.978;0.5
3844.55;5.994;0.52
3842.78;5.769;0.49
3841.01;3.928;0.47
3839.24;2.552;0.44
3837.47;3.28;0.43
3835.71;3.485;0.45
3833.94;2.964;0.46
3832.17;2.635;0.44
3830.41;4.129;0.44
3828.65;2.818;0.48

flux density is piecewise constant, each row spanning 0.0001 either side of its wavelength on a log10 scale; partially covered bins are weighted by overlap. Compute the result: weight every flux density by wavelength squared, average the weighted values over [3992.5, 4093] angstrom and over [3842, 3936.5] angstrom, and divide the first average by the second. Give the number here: 1.8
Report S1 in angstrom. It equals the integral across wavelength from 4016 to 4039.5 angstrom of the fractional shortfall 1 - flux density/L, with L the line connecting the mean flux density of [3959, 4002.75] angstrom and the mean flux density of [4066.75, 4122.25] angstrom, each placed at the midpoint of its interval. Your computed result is -4.0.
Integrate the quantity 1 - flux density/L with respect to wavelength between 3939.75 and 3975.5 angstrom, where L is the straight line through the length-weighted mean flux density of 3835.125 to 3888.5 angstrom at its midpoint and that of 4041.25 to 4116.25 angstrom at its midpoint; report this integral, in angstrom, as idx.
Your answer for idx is 9.2 angstrom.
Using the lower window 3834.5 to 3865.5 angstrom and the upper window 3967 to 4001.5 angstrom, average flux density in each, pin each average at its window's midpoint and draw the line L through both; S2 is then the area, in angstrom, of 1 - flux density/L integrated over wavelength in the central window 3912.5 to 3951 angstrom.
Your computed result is 7.74 angstrom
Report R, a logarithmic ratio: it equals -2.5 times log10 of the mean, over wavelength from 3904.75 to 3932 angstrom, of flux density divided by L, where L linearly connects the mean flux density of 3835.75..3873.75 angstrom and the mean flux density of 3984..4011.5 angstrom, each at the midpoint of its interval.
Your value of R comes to 0.175 mag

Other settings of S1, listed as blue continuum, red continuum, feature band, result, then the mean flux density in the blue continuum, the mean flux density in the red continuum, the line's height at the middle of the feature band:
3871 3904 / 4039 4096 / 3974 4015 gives -4.2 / 5.17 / 8.33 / 7.05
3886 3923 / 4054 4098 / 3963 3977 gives 7.0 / 5.75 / 8.32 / 6.73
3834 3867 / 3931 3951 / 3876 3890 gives -0.4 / 4.71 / 4.02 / 4.46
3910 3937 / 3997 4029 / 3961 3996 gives 7.0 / 4.6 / 8.47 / 6.98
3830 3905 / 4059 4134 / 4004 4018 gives -2.4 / 4.86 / 8.54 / 7.16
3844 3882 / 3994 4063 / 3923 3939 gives 8.3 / 5.03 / 8.26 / 6.36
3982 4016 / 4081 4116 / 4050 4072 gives 0.9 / 8.1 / 8.6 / 8.41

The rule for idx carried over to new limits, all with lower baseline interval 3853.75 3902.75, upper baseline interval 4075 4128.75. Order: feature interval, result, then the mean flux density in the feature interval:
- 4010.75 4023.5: -1.9 angstrom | 8.42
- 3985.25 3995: -1.4 angstrom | 7.88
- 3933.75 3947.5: 5.1 angstrom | 3.88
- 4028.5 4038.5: -0.6 angstrom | 8.04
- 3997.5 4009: -2.0 angstrom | 8.35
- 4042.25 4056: -0.5 angstrom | 8.12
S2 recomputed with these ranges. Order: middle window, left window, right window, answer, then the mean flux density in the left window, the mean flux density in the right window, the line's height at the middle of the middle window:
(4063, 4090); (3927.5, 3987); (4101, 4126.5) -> -1.2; 4.69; 8.96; 7.94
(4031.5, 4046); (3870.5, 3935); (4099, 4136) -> -1.4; 5.04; 8.66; 7.33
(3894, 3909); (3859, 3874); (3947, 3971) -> -2.6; 4.88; 4.82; 4.86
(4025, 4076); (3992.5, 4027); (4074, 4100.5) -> 1.9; 8.34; 8.58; 8.47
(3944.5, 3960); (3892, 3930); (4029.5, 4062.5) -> 0.7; 5.67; 8.14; 6.43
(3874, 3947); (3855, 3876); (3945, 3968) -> 2.2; 4.9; 5.26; 5.08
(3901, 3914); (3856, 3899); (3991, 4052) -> -0.8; 4.98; 8.29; 5.67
